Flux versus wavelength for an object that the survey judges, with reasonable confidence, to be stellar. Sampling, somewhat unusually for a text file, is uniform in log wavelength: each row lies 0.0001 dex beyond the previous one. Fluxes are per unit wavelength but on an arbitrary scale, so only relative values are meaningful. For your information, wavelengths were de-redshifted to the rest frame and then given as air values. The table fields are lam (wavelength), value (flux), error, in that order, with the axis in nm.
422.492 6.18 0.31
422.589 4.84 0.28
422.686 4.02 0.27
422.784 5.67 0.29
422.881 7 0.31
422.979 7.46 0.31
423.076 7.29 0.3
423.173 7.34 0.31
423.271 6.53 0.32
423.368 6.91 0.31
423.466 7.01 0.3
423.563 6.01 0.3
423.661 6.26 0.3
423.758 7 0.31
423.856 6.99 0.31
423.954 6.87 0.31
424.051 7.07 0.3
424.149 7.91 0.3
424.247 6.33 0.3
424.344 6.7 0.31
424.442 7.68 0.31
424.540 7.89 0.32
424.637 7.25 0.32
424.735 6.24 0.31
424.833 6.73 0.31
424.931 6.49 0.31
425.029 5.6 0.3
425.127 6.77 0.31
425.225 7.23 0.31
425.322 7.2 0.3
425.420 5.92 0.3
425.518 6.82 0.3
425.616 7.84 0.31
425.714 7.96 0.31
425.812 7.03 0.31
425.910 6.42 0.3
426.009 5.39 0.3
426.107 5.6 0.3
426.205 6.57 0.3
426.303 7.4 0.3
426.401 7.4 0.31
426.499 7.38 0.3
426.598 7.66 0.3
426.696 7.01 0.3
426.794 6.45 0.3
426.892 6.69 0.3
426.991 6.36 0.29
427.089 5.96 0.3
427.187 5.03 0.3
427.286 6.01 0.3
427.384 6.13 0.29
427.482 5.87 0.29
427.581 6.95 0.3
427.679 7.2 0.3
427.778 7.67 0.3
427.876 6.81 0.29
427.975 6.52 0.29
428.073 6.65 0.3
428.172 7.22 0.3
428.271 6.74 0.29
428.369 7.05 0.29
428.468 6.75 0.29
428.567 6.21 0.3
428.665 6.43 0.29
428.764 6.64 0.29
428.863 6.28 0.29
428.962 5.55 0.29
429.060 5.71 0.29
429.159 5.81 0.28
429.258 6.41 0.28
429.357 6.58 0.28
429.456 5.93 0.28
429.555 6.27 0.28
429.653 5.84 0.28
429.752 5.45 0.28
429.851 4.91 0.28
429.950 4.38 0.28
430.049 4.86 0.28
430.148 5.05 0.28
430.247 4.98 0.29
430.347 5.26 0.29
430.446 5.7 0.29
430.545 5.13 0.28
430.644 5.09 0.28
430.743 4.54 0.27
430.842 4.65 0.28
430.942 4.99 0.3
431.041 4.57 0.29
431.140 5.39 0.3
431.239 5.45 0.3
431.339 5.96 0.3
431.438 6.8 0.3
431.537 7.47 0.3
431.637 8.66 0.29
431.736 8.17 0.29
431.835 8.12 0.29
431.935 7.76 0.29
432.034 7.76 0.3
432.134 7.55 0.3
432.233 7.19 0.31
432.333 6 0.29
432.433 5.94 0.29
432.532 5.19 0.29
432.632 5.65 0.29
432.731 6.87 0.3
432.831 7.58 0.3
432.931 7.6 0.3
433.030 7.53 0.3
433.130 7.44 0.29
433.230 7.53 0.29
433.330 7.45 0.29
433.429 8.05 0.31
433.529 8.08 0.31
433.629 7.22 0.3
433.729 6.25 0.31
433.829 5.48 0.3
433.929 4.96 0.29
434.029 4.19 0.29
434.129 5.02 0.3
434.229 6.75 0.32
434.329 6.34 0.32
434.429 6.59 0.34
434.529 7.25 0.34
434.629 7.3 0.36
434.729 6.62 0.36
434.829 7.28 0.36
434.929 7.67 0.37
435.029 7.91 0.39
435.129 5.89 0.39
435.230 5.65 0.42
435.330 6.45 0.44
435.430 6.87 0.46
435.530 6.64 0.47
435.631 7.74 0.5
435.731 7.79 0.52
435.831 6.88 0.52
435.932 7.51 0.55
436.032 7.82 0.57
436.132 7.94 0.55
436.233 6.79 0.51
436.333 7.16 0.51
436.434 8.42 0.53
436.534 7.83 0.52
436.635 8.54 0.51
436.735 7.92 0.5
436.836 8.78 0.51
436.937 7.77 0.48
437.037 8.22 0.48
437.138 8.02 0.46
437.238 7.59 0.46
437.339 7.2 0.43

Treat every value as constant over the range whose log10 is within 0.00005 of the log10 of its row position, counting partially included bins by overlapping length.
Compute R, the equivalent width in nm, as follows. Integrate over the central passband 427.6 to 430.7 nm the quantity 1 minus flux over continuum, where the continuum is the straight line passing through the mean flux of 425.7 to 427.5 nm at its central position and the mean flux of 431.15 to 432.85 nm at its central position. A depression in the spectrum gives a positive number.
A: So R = 0.30 nm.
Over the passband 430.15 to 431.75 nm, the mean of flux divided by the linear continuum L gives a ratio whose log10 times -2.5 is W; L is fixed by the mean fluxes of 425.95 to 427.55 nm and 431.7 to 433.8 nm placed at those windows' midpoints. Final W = 0.211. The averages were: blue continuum 6.44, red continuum 7.16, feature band 5.73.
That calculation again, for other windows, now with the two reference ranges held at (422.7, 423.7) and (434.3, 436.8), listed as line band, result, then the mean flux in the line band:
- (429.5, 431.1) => 0.34 mag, 5.11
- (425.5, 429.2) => 0.04 mag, 6.61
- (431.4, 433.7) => -0.03 mag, 7.28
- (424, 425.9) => -0.04 mag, 6.97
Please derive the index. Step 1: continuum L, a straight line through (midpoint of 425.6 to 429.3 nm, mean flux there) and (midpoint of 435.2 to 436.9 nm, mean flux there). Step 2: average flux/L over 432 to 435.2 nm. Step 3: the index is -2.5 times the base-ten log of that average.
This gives 0.08 mag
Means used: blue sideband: 6.59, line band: 6.74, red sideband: 7.48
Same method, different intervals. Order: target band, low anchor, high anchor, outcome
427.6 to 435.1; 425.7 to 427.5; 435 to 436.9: 0.09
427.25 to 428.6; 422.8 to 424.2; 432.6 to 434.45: 0.02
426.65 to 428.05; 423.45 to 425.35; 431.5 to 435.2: 0.06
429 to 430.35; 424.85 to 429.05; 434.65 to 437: 0.23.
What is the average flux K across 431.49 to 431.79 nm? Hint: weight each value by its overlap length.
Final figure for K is 8.11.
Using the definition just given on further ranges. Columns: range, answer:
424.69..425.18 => 6.36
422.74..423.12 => 6.87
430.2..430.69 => 5.23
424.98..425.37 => 6.71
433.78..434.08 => 4.87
